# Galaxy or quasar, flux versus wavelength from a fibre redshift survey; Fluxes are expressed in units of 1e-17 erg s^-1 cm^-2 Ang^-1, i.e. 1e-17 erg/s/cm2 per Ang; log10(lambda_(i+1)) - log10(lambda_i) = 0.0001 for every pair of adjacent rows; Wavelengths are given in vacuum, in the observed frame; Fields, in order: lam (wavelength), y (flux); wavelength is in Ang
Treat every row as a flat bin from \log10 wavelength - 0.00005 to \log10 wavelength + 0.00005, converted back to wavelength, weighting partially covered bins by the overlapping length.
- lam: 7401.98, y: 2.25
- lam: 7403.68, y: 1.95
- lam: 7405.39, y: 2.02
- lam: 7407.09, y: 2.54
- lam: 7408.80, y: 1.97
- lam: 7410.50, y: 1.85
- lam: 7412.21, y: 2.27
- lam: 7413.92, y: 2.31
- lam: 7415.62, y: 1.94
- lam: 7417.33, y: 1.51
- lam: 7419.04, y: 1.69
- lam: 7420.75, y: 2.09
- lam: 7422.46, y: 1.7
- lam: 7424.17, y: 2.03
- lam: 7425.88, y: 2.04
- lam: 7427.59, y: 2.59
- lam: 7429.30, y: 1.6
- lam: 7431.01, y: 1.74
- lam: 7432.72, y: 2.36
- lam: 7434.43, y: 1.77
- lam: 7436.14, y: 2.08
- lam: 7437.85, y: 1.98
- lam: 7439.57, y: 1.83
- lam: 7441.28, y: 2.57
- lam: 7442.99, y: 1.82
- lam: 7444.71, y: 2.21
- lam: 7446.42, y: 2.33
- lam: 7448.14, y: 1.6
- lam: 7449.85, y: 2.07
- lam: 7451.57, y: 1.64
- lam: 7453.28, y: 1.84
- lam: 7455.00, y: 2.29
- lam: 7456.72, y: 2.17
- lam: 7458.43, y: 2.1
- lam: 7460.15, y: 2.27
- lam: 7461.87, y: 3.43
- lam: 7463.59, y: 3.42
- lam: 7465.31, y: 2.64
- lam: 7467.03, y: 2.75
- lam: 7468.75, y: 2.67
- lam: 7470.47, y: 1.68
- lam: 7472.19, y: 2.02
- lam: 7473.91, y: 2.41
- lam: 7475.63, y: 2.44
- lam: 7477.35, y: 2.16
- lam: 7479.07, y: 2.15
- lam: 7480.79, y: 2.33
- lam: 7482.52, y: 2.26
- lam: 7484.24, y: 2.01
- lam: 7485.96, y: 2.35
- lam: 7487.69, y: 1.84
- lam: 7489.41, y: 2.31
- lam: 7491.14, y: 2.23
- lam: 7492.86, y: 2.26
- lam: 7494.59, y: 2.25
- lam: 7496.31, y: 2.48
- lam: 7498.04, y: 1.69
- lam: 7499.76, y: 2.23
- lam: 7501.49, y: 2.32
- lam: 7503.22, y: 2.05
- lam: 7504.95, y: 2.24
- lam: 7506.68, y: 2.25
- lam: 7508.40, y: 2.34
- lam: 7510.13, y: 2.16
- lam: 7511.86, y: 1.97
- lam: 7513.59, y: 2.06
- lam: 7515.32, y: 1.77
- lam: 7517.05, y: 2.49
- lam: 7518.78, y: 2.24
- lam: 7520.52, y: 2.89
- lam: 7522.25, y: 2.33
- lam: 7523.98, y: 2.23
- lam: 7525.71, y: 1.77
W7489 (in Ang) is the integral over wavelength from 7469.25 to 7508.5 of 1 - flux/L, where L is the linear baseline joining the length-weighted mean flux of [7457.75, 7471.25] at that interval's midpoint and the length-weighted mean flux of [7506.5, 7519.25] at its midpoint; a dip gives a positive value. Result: 3.22 Ang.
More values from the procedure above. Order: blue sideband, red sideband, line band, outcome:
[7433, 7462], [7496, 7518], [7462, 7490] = -3.3 Ang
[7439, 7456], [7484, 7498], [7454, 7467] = -3.4 Ang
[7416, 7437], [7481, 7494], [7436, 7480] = -4.0 Ang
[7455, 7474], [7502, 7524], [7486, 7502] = 1.0 Ang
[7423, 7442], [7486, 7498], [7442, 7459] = 0.7 Ang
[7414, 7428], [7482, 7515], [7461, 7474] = -3.5 Ang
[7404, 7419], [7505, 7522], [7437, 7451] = 0.4 Ang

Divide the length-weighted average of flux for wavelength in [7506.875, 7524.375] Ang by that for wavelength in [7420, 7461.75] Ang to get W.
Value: 1.09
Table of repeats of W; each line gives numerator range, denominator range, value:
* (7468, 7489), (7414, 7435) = 1.13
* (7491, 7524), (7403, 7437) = 1.11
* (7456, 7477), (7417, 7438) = 1.28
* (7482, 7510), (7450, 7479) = 0.93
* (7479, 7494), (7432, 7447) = 1.05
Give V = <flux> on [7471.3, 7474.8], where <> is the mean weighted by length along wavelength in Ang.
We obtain 2.21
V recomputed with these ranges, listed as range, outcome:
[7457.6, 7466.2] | 2.77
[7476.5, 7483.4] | 2.22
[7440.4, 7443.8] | 2.2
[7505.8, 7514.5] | 2.16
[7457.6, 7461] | 2.18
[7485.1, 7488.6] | 2.1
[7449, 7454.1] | 1.85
